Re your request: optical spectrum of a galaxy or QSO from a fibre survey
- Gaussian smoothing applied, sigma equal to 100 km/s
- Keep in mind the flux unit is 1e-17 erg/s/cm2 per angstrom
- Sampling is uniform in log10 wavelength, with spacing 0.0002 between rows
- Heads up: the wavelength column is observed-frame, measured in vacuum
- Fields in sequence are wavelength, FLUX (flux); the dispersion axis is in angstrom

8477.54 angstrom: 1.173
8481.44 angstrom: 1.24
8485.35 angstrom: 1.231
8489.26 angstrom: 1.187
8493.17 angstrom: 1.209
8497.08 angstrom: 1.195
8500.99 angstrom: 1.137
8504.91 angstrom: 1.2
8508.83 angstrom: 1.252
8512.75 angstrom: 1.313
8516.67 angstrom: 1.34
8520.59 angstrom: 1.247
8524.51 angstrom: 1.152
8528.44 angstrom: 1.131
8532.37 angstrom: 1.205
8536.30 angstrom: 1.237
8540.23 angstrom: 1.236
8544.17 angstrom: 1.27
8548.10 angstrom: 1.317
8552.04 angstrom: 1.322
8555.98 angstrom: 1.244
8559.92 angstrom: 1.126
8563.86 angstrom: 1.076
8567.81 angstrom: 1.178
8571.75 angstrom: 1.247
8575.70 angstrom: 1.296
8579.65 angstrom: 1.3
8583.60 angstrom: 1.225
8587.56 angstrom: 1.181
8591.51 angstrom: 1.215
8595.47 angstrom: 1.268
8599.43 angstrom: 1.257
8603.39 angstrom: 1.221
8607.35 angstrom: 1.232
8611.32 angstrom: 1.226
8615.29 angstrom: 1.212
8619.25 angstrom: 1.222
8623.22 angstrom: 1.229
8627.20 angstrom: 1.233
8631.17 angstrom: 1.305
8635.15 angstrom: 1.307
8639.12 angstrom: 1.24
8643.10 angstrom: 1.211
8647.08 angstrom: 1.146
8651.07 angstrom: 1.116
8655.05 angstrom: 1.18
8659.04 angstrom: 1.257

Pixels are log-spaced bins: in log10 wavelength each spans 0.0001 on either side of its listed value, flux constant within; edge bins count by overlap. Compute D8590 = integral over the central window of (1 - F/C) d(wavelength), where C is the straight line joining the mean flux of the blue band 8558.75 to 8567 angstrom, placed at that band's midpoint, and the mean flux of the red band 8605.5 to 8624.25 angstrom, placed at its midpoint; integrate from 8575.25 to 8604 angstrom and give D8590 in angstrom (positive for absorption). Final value -1.9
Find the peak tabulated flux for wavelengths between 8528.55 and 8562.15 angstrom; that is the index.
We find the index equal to 1.322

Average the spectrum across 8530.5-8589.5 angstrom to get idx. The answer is 1.23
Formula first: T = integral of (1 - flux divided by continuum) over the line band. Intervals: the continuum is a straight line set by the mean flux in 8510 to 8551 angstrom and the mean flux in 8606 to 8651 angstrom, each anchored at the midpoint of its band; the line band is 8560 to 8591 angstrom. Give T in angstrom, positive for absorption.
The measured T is 0.7 angstrom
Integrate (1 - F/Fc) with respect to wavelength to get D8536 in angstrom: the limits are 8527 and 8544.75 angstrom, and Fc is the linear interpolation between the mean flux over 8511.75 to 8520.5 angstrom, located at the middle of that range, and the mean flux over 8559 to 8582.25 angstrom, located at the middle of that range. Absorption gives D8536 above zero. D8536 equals 0.83 angstrom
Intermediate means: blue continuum 1.31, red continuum 1.21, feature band 1.21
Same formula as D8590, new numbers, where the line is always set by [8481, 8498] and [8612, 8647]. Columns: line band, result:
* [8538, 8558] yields -0.9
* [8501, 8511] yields 0.0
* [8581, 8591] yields 0.2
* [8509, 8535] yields -0.3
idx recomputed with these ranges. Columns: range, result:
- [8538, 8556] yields 1.28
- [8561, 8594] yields 1.21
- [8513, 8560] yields 1.24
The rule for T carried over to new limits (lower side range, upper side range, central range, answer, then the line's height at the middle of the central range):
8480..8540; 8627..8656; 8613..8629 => -0.1 angstrom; 1.22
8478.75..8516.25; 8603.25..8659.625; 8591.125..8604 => -0.2 angstrom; 1.22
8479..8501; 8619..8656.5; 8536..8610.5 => -1.3 angstrom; 1.21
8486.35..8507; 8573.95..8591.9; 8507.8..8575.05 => -0.7 angstrom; 1.22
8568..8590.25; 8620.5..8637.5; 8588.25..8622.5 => 0.7 angstrom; 1.26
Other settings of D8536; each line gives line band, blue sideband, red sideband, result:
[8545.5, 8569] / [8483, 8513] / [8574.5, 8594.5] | 0.4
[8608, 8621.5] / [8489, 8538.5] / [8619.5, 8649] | 0.1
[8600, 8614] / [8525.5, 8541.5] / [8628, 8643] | 0.2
